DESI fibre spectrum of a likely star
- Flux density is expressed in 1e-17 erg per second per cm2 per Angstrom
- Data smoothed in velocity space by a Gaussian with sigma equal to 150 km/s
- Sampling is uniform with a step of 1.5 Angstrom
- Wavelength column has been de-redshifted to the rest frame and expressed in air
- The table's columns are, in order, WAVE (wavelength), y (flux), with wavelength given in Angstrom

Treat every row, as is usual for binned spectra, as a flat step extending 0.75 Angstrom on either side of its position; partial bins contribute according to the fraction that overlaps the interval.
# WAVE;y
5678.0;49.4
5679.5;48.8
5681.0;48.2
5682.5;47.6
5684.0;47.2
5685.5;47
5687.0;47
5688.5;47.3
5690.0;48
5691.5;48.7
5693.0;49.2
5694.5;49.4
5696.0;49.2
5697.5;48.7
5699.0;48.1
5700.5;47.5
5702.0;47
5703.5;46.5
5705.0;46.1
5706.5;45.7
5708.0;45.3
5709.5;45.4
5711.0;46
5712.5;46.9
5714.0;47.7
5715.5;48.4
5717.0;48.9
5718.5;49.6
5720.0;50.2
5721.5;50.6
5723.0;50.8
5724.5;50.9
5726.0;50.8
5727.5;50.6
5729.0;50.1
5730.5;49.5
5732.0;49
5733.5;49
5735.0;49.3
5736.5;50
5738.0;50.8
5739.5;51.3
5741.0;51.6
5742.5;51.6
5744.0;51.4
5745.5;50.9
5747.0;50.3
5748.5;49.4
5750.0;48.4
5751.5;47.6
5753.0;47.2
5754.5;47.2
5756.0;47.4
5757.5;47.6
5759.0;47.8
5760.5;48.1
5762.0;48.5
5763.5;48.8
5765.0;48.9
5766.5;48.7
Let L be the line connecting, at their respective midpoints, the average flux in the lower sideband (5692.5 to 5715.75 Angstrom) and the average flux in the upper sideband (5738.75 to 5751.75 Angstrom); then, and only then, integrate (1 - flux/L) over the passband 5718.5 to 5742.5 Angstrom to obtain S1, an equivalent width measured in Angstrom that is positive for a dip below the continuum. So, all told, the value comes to -0.51 Angstrom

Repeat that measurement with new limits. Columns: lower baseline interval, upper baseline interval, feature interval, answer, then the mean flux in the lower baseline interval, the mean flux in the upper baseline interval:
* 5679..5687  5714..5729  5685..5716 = 0.8 Angstrom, 47.7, 50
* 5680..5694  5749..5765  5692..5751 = -1.4 Angstrom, 47.8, 47.9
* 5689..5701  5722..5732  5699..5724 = 0.9 Angstrom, 48.6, 50.3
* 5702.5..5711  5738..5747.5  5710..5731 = -0.6 Angstrom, 45.9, 51.2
